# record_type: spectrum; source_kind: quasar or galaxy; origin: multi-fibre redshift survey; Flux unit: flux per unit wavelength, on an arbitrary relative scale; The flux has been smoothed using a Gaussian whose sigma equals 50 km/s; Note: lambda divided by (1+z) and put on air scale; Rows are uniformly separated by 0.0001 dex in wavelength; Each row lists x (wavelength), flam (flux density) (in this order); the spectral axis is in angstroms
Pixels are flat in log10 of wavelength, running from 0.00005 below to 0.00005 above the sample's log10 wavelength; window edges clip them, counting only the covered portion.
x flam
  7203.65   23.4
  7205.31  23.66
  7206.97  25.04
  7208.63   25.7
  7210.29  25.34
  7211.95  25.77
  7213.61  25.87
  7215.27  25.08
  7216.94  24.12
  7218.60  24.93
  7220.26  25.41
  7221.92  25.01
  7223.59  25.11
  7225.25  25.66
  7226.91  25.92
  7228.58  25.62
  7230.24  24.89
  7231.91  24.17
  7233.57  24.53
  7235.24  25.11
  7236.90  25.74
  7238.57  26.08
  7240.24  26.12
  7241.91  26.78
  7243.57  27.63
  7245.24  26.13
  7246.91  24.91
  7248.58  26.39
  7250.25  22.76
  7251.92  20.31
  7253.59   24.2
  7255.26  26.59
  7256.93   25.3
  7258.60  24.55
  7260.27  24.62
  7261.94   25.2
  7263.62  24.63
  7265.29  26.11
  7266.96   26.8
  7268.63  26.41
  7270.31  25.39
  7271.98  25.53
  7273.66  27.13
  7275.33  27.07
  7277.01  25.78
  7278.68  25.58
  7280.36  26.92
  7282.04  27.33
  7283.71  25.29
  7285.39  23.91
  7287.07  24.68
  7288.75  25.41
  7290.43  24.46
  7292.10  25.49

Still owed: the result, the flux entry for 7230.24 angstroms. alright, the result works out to 24.89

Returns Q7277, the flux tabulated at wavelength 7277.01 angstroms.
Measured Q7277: 25.78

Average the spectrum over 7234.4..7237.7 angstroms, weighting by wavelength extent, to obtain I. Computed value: 25.4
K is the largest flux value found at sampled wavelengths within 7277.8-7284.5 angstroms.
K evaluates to 27.33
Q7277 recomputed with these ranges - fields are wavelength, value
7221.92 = 25.01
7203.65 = 23.4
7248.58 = 26.39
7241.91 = 26.78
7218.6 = 24.93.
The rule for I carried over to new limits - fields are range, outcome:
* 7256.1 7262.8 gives 24.9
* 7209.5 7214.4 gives 25.7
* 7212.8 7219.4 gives 25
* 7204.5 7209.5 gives 24.8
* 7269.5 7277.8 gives 26.2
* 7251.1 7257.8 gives 24.1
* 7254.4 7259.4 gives 25.5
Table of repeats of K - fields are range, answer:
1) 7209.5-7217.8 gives 25.87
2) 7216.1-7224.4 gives 25.41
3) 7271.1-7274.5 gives 27.13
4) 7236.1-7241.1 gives 26.12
